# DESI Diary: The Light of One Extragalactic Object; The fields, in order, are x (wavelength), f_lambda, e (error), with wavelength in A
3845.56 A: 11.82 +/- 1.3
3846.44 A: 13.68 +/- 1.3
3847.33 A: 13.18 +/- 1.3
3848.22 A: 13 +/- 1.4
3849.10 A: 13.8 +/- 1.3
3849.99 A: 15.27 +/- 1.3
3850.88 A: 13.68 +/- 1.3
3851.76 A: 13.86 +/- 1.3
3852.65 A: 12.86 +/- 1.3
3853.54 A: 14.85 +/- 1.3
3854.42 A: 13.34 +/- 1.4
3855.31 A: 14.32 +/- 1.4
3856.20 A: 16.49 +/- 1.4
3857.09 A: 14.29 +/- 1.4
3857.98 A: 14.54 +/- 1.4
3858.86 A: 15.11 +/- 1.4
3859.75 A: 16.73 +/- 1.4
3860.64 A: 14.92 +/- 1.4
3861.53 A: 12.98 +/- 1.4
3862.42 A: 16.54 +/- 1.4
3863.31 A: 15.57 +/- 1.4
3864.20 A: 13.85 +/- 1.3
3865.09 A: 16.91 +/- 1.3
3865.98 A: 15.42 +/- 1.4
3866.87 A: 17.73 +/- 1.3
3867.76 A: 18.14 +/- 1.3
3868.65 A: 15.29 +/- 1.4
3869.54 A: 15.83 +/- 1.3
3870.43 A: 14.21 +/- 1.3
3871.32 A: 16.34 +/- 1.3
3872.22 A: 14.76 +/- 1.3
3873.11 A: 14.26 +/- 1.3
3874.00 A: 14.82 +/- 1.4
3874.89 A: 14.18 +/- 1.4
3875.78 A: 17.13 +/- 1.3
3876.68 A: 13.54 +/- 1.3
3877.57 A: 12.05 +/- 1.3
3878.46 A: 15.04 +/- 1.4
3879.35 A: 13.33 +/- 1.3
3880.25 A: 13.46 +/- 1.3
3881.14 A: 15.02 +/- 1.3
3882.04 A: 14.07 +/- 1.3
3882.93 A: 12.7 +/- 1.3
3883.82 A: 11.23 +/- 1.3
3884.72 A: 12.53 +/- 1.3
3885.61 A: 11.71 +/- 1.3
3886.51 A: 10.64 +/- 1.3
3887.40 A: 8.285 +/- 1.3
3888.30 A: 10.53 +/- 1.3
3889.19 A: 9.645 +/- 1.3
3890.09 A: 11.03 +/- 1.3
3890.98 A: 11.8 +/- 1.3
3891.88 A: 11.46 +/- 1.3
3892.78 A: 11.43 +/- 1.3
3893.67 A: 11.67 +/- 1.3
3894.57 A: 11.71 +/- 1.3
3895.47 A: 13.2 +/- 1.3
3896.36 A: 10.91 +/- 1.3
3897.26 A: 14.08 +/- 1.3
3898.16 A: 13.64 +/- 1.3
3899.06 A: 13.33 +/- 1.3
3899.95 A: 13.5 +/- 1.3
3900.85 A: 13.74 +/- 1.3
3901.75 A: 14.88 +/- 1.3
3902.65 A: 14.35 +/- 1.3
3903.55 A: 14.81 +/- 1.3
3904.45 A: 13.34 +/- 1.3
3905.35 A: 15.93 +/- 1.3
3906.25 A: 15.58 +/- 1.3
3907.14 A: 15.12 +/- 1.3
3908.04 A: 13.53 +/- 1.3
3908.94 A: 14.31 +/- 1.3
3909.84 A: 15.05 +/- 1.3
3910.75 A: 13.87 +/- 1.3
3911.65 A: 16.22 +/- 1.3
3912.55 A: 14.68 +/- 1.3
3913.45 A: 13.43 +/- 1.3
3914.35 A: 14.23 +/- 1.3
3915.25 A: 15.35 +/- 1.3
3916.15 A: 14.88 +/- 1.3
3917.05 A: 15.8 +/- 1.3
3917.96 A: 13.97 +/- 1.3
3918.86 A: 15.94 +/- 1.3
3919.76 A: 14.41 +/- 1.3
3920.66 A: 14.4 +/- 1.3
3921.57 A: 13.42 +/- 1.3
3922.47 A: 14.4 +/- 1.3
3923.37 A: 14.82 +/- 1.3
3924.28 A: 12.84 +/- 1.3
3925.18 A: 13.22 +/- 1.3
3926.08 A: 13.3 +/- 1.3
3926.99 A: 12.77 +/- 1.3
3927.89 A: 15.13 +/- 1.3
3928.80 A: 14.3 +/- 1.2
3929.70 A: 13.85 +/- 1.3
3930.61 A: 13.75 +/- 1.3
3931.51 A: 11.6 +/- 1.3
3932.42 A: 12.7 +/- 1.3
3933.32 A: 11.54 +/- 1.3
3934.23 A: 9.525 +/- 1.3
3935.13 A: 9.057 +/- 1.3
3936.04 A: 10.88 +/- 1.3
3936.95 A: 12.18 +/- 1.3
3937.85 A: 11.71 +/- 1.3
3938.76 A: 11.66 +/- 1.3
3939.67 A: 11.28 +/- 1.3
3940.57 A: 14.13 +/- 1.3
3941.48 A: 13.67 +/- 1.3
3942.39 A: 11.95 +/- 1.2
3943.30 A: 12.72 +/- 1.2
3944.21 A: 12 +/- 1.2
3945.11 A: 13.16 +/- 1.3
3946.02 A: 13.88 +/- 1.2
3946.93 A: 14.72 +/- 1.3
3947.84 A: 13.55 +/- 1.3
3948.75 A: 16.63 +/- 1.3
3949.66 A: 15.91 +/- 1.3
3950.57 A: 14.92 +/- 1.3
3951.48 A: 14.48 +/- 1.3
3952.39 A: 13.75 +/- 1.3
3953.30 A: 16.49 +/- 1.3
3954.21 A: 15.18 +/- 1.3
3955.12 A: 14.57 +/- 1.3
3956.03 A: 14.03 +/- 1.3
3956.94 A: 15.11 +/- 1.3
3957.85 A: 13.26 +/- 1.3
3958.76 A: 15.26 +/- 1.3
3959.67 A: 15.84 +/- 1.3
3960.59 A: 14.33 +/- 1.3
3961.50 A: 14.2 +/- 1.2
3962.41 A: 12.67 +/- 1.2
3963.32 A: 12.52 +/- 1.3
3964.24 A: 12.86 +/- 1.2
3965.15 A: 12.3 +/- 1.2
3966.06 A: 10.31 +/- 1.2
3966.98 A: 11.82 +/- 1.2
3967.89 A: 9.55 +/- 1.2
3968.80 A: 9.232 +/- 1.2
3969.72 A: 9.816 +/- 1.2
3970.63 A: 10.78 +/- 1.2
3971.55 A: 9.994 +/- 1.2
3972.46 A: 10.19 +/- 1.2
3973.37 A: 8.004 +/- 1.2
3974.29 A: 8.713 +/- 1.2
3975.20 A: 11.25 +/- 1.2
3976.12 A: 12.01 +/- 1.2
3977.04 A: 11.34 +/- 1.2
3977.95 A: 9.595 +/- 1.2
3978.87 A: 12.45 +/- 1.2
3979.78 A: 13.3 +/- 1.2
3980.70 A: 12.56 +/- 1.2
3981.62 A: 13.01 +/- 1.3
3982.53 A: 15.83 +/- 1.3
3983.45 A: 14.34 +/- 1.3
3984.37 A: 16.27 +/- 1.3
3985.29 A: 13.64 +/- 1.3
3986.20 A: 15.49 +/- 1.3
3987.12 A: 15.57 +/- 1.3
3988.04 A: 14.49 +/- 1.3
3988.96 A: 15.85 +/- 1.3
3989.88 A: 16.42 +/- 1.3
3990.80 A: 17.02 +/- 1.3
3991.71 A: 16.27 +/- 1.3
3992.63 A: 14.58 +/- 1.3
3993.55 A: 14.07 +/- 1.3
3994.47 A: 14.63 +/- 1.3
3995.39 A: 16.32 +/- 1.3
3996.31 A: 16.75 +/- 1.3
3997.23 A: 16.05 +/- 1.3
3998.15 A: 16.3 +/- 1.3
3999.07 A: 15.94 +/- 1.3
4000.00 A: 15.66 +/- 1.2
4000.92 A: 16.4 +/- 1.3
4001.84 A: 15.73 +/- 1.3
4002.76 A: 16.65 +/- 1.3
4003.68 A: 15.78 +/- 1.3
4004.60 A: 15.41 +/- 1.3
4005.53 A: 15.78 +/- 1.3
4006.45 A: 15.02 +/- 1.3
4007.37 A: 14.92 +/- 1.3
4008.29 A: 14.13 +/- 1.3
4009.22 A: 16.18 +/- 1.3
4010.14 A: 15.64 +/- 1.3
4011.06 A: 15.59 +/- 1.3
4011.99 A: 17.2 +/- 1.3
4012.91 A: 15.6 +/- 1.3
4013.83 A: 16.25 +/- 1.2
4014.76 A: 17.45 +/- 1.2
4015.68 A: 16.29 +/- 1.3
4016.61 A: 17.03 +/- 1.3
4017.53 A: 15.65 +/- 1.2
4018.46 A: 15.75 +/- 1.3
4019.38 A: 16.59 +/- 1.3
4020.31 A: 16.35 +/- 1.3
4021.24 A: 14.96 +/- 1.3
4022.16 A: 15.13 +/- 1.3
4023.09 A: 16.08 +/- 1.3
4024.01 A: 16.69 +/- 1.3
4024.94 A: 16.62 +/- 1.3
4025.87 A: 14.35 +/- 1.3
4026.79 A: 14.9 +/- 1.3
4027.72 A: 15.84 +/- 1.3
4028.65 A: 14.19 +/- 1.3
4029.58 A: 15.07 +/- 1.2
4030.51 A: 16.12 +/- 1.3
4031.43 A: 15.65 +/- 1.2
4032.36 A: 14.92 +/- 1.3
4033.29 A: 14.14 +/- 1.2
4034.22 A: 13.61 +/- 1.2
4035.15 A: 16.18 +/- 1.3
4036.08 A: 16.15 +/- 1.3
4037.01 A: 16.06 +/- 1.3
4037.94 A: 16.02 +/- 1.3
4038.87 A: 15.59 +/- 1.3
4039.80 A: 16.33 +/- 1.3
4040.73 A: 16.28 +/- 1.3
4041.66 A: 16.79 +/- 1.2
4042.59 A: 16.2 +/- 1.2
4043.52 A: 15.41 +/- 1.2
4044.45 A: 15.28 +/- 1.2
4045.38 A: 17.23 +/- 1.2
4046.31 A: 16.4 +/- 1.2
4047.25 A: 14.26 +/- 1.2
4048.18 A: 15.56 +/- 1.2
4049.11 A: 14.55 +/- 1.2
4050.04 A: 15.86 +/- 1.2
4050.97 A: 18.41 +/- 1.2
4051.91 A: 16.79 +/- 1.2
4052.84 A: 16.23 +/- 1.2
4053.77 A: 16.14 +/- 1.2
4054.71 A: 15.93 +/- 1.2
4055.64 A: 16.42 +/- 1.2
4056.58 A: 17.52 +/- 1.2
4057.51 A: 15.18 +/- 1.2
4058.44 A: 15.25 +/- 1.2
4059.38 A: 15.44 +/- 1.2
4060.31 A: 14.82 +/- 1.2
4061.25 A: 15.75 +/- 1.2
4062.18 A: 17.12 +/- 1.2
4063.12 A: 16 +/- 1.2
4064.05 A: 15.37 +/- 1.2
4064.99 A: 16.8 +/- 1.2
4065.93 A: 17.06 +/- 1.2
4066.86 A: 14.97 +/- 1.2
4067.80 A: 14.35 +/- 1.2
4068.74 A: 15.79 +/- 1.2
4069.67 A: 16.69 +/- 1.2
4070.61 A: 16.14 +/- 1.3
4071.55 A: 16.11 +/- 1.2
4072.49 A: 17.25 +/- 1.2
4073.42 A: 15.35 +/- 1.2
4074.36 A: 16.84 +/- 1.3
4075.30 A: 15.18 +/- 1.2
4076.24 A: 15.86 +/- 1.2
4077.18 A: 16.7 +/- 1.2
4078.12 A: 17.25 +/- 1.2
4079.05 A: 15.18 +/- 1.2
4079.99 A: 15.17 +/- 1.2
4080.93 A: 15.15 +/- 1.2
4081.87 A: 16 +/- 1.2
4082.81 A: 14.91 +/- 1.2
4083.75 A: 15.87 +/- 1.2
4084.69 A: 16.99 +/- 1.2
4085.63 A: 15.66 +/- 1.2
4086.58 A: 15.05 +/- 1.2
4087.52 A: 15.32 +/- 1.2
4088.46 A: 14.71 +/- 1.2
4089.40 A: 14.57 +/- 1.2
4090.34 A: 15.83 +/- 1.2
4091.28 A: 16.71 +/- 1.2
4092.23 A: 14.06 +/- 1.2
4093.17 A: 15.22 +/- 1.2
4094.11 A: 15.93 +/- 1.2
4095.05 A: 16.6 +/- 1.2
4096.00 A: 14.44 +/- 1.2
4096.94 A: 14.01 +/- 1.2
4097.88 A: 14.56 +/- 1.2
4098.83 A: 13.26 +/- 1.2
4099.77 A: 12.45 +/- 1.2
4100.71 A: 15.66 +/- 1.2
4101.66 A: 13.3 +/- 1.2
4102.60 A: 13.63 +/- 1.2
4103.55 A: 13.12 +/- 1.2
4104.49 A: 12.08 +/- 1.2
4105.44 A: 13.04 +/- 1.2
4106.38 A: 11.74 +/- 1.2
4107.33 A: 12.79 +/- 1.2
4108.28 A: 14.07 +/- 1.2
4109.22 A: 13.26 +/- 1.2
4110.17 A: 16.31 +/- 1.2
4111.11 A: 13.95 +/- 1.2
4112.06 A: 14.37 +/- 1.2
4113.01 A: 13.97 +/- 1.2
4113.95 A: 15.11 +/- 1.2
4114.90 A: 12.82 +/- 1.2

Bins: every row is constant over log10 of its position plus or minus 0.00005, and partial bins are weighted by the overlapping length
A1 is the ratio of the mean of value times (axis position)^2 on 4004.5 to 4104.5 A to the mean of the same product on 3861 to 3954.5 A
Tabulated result 1.23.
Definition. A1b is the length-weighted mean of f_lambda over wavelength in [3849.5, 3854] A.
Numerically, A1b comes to 14.1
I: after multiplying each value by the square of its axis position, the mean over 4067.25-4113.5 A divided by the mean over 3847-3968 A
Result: 1.19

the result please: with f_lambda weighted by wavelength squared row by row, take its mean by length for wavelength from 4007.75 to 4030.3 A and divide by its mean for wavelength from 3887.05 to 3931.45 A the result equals 1.23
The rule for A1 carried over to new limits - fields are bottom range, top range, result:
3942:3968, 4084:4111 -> 1.12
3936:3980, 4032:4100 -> 1.31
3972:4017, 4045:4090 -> 1.12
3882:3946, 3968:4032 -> 1.17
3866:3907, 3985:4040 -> 1.24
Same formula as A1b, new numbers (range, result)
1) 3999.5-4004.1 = 16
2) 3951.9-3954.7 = 15.1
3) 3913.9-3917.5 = 15.1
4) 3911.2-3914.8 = 14.7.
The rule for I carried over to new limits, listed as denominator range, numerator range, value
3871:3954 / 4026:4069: 1.26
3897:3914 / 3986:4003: 1.15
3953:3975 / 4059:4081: 1.36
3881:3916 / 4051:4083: 1.32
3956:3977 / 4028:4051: 1.37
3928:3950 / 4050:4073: 1.34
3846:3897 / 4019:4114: 1.23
